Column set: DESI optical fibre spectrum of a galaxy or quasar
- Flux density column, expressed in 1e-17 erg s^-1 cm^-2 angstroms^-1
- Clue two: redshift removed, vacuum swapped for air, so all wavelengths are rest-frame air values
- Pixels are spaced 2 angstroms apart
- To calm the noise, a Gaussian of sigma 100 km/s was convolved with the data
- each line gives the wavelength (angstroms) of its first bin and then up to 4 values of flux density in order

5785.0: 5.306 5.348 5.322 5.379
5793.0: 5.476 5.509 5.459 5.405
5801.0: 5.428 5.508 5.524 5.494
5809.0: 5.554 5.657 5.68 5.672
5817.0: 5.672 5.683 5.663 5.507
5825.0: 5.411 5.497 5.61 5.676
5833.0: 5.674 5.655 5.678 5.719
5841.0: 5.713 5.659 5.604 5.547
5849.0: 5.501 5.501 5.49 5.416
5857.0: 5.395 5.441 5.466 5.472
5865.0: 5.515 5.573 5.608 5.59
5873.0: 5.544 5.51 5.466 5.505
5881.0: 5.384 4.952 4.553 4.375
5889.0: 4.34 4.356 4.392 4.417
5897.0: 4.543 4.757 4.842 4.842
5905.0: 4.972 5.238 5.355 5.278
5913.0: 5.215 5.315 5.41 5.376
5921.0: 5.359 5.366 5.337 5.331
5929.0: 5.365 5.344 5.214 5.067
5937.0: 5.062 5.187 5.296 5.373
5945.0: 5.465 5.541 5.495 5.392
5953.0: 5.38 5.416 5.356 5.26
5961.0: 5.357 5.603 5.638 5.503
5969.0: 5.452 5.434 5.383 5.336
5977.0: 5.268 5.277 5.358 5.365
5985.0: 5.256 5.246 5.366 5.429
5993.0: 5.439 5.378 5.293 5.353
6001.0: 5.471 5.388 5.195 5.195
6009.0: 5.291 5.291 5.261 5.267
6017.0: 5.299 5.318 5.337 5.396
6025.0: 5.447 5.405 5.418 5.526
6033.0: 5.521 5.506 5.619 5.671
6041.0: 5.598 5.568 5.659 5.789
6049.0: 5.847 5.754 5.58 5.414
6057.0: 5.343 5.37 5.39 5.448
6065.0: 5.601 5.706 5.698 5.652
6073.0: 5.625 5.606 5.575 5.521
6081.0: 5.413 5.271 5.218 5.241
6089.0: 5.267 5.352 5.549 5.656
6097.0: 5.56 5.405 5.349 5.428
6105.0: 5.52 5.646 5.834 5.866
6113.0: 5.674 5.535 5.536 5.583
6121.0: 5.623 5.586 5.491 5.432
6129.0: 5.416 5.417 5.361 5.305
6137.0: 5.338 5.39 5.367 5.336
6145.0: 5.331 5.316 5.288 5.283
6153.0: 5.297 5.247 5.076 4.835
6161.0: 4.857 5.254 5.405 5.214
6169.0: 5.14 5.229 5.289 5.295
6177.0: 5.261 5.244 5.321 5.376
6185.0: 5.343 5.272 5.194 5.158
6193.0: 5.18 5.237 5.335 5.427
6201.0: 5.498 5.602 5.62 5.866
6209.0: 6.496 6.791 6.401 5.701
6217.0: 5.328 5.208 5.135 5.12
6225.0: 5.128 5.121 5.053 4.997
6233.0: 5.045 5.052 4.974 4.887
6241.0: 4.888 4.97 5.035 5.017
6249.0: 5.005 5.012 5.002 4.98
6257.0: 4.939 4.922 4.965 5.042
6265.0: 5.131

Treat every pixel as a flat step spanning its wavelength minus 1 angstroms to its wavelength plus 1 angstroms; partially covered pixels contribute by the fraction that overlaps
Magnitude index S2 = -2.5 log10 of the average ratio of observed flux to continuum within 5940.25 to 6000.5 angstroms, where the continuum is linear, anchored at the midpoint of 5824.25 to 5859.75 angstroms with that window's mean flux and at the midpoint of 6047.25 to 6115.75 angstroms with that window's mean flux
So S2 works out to 0.03 mag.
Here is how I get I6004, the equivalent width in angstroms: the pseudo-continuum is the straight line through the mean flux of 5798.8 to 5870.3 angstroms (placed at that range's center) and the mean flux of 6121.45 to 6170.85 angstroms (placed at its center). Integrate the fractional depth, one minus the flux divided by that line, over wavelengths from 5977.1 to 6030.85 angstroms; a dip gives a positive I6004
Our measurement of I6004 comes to 0.8 angstroms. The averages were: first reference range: 5.56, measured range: 5.34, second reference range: 5.29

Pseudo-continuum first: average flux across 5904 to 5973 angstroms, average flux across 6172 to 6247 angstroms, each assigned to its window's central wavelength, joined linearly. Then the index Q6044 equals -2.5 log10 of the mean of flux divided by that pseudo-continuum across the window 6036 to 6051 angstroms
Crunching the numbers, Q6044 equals -0.07 mag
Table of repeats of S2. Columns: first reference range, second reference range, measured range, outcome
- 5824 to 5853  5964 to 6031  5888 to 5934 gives 0.09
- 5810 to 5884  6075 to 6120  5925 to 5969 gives 0.03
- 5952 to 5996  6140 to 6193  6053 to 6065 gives -0.02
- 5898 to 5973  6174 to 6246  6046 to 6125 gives -0.04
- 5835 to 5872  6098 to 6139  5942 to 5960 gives 0.03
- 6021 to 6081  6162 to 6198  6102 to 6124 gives -0.04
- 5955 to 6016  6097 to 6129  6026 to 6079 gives -0.02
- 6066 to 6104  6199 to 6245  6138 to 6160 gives 0.04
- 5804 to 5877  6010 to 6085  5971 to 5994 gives 0.04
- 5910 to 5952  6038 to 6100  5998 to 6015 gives 0.03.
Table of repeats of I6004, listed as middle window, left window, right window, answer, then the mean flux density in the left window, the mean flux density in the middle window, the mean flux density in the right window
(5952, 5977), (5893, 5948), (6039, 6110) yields -0.7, 5.17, 5.42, 5.53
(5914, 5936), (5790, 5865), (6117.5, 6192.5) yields 0.6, 5.55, 5.32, 5.3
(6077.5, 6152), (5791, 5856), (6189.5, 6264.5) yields -1.4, 5.57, 5.45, 5.27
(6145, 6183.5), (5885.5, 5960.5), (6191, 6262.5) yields 0.2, 5.12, 5.22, 5.28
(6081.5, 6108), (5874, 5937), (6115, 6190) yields -0.8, 5.06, 5.42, 5.32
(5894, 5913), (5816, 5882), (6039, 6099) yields 2.1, 5.56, 4.93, 5.53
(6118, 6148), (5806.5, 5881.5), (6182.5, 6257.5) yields -0.3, 5.56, 5.42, 5.3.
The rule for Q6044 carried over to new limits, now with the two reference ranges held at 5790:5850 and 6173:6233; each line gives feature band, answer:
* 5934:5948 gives 0.05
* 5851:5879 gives 0.01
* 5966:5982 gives 0.03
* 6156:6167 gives 0.07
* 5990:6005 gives 0.03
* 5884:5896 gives 0.25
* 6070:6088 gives 0.00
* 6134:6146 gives 0.02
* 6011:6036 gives 0.02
